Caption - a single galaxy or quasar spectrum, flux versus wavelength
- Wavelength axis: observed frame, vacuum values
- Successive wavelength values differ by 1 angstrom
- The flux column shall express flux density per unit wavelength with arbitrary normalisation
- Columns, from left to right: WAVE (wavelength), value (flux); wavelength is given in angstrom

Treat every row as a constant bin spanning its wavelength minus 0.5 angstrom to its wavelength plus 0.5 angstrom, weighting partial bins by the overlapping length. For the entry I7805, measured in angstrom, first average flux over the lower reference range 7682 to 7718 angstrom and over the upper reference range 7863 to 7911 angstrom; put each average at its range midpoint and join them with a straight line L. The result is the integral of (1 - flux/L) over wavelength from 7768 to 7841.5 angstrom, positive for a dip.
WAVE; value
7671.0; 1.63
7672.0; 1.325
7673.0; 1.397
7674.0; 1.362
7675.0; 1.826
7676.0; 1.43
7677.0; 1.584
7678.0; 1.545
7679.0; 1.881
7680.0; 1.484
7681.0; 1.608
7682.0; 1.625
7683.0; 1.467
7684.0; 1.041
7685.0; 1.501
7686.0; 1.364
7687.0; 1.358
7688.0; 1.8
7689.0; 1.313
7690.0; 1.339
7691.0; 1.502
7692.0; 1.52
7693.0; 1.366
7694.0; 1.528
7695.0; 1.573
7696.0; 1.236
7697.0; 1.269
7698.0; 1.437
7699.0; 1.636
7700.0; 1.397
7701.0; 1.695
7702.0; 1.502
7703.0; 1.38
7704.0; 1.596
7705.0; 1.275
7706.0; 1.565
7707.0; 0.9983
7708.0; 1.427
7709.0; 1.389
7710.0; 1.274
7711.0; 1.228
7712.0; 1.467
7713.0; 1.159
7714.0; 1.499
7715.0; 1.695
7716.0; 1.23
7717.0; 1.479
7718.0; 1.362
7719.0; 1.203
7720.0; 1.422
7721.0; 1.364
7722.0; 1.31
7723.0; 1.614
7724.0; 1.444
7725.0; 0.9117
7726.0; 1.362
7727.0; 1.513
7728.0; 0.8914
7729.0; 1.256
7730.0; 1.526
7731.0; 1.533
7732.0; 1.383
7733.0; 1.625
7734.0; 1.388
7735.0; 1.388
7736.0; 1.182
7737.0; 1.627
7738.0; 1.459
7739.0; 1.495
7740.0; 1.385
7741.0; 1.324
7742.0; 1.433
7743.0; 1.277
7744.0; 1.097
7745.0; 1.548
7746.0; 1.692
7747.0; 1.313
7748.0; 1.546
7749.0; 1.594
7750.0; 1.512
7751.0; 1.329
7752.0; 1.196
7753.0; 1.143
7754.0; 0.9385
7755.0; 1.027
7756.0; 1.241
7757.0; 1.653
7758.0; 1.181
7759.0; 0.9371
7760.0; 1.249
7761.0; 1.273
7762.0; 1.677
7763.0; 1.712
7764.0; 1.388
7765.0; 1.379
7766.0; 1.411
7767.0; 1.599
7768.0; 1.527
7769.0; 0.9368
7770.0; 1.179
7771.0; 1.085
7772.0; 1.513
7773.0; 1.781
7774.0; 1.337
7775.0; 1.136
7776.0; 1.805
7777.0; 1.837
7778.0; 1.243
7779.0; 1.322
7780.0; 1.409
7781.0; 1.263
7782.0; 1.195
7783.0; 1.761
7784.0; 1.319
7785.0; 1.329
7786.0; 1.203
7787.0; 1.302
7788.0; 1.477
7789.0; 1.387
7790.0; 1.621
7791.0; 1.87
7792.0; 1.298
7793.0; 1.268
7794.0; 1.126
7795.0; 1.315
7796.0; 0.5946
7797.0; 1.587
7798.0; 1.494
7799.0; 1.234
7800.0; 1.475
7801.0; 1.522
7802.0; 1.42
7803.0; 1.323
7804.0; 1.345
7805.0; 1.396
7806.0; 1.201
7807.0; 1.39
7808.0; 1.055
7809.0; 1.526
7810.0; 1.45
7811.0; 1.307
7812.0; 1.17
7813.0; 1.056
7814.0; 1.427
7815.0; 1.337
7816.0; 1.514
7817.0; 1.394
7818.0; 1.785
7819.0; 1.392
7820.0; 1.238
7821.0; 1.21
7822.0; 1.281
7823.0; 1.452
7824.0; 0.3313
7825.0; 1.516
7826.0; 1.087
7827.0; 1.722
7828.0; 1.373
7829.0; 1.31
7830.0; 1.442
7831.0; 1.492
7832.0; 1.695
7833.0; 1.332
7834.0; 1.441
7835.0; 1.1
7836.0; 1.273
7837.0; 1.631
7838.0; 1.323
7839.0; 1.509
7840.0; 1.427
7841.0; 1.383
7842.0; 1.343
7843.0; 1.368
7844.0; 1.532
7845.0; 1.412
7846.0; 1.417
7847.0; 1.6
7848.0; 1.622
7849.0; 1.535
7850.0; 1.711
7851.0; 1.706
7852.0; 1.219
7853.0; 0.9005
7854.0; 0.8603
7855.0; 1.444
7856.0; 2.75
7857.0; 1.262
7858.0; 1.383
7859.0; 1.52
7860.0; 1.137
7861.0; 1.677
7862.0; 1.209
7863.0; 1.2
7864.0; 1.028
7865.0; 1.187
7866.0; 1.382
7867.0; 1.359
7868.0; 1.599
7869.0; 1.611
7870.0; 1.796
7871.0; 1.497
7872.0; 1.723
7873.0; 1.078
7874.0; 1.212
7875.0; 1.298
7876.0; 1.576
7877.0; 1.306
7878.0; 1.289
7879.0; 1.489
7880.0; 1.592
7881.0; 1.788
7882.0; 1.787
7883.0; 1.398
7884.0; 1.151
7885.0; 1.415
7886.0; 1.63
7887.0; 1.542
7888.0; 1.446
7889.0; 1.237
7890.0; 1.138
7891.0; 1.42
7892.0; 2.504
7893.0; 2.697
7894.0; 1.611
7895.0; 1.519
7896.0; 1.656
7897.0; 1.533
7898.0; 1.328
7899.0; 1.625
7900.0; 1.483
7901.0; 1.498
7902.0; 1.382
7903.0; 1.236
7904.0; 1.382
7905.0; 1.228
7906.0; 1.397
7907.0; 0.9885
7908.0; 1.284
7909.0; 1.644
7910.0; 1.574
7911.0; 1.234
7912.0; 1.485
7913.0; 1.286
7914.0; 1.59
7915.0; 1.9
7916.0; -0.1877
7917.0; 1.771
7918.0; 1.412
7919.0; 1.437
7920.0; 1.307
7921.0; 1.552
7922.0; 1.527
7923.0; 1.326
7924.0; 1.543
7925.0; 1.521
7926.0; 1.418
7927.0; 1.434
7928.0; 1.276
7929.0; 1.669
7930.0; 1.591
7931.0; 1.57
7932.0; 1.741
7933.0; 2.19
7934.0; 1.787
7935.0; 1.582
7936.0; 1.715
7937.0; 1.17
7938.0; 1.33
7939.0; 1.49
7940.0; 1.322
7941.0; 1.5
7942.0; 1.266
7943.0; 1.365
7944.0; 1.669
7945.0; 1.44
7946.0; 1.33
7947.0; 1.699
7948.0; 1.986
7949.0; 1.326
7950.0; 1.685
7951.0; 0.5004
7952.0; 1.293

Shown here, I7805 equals 4.45 angstrom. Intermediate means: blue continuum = 1.42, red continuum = 1.47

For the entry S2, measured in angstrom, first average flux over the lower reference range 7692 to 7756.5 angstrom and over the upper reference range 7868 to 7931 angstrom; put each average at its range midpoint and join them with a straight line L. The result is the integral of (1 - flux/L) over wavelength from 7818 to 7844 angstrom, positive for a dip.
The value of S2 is 1.4 angstrom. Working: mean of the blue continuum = 1.38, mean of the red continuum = 1.47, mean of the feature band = 1.36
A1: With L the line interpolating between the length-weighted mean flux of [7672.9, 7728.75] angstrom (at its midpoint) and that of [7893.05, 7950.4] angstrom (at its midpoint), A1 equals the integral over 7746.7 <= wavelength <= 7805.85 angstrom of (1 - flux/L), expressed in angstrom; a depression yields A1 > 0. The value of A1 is 3.13 angstrom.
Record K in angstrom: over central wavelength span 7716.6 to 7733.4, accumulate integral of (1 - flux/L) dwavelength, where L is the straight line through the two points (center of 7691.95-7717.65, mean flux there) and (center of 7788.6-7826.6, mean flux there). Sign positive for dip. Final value 0.4 angstrom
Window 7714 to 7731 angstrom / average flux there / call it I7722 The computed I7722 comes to 1.36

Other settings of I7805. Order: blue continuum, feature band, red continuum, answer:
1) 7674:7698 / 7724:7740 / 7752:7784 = 0.4 angstrom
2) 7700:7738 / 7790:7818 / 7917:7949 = 1.7 angstrom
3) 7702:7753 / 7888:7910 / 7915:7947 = -0.9 angstrom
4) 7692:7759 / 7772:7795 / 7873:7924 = -0.3 angstrom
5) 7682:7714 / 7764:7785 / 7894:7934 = 0.4 angstrom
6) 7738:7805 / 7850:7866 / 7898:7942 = 0.4 angstrom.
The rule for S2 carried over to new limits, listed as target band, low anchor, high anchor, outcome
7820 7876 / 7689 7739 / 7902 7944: 1.0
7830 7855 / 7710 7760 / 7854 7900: 1.0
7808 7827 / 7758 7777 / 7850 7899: 1.7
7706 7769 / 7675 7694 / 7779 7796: 2.7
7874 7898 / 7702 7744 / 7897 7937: -1.9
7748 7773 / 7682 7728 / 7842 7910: 1.5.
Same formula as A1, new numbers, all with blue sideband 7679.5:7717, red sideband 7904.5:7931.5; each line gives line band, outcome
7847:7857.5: -0.7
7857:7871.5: 0.1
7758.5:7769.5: 0.4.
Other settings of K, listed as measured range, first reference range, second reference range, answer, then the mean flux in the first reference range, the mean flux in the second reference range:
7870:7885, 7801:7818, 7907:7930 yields -0.74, 1.35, 1.4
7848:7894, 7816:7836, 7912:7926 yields -3.91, 1.35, 1.39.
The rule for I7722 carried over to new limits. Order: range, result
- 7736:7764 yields 1.36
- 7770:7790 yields 1.41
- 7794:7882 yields 1.39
